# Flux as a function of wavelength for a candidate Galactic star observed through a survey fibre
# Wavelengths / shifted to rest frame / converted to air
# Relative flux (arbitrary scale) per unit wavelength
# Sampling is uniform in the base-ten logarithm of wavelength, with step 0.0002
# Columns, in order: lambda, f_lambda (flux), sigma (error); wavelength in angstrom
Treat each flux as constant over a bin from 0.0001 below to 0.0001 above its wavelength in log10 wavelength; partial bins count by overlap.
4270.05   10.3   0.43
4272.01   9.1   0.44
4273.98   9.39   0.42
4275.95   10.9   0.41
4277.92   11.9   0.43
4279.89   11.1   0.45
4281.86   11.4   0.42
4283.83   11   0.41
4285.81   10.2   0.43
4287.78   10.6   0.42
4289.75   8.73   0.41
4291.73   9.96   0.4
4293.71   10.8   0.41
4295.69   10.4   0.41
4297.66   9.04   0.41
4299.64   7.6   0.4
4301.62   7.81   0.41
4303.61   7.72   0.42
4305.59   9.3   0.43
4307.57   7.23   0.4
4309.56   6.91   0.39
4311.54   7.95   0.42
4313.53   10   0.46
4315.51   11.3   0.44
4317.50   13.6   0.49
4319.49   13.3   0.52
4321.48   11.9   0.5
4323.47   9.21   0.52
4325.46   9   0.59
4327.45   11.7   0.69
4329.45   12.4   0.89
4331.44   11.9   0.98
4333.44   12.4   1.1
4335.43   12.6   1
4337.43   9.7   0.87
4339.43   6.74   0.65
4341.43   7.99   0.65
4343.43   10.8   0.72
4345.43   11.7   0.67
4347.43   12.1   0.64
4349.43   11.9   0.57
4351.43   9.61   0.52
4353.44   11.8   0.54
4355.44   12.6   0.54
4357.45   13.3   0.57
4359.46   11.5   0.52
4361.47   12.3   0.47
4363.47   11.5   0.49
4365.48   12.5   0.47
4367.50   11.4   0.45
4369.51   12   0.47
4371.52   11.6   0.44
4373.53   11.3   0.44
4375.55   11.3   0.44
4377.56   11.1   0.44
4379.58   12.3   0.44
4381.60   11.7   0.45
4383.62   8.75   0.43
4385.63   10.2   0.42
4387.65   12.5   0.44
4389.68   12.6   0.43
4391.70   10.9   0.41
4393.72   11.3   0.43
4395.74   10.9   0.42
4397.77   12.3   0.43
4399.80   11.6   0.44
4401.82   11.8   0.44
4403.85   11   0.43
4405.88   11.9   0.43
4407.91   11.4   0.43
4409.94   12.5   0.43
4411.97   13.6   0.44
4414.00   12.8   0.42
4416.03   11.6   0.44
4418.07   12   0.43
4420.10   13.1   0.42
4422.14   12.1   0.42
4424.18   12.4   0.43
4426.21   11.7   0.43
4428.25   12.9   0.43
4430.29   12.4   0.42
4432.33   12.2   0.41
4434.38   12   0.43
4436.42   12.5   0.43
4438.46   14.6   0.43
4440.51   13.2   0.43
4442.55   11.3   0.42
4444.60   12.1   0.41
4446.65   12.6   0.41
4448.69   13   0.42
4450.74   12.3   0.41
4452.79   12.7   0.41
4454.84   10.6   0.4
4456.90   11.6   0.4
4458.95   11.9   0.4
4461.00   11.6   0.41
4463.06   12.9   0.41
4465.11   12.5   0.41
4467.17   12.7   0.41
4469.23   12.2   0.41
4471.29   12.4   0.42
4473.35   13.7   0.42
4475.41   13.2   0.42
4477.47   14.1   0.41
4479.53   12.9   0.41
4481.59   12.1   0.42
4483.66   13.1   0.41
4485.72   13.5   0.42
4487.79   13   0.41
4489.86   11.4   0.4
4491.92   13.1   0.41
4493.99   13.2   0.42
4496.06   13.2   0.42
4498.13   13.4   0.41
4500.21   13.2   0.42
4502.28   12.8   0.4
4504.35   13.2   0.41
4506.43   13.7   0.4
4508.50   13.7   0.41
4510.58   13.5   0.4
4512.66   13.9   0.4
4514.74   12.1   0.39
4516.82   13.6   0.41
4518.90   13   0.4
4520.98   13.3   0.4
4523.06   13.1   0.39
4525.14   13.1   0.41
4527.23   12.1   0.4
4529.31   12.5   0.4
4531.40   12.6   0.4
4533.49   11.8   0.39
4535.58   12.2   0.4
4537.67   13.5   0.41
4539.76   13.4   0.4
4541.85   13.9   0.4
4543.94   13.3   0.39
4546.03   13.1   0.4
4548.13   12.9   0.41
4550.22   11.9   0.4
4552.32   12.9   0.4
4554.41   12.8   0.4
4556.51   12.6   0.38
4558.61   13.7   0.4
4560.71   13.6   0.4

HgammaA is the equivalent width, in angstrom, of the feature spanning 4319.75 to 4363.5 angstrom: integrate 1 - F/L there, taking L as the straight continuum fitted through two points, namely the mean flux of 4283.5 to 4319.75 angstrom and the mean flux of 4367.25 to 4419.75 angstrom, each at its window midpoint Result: -2.8 angstrom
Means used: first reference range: 9.56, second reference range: 11.7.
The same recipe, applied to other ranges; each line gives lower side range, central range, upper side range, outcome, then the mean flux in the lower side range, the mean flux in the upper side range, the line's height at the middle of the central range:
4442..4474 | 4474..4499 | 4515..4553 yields -1.1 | 12.3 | 12.9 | 12.5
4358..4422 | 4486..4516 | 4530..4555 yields -1.3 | 11.7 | 12.9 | 12.5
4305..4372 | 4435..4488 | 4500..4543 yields -1.1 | 10.9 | 13.1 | 12.4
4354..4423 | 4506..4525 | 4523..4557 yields -1.0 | 11.8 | 12.8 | 12.6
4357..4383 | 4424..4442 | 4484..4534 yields -0.5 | 11.8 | 13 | 12.3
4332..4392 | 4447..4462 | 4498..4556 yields 0.3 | 11.3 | 13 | 12.3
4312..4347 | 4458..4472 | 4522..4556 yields -0.2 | 10.9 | 12.8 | 12.1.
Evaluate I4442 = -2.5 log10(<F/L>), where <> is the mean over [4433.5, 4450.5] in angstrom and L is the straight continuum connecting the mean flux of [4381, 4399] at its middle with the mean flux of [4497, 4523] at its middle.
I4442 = -0.05 mag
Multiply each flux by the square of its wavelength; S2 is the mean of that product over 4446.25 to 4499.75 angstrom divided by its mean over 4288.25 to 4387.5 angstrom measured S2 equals 1.26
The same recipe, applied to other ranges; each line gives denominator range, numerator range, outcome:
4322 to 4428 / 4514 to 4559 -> 1.20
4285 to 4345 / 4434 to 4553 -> 1.39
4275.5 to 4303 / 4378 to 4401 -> 1.18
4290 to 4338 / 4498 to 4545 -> 1.42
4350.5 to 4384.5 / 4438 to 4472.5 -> 1.11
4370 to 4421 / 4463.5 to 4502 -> 1.15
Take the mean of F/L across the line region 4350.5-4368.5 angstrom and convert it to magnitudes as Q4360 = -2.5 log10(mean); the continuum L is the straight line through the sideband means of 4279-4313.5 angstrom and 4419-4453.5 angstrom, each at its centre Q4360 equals -0.104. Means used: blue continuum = 9.29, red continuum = 12.5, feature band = 11.8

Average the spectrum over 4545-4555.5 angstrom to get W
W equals 12.7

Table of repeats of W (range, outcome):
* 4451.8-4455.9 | 11.6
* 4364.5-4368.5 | 11.9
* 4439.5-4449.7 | 12.4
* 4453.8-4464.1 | 11.7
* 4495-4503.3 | 13.1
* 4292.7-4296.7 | 10.6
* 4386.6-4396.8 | 11.6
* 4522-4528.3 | 12.8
